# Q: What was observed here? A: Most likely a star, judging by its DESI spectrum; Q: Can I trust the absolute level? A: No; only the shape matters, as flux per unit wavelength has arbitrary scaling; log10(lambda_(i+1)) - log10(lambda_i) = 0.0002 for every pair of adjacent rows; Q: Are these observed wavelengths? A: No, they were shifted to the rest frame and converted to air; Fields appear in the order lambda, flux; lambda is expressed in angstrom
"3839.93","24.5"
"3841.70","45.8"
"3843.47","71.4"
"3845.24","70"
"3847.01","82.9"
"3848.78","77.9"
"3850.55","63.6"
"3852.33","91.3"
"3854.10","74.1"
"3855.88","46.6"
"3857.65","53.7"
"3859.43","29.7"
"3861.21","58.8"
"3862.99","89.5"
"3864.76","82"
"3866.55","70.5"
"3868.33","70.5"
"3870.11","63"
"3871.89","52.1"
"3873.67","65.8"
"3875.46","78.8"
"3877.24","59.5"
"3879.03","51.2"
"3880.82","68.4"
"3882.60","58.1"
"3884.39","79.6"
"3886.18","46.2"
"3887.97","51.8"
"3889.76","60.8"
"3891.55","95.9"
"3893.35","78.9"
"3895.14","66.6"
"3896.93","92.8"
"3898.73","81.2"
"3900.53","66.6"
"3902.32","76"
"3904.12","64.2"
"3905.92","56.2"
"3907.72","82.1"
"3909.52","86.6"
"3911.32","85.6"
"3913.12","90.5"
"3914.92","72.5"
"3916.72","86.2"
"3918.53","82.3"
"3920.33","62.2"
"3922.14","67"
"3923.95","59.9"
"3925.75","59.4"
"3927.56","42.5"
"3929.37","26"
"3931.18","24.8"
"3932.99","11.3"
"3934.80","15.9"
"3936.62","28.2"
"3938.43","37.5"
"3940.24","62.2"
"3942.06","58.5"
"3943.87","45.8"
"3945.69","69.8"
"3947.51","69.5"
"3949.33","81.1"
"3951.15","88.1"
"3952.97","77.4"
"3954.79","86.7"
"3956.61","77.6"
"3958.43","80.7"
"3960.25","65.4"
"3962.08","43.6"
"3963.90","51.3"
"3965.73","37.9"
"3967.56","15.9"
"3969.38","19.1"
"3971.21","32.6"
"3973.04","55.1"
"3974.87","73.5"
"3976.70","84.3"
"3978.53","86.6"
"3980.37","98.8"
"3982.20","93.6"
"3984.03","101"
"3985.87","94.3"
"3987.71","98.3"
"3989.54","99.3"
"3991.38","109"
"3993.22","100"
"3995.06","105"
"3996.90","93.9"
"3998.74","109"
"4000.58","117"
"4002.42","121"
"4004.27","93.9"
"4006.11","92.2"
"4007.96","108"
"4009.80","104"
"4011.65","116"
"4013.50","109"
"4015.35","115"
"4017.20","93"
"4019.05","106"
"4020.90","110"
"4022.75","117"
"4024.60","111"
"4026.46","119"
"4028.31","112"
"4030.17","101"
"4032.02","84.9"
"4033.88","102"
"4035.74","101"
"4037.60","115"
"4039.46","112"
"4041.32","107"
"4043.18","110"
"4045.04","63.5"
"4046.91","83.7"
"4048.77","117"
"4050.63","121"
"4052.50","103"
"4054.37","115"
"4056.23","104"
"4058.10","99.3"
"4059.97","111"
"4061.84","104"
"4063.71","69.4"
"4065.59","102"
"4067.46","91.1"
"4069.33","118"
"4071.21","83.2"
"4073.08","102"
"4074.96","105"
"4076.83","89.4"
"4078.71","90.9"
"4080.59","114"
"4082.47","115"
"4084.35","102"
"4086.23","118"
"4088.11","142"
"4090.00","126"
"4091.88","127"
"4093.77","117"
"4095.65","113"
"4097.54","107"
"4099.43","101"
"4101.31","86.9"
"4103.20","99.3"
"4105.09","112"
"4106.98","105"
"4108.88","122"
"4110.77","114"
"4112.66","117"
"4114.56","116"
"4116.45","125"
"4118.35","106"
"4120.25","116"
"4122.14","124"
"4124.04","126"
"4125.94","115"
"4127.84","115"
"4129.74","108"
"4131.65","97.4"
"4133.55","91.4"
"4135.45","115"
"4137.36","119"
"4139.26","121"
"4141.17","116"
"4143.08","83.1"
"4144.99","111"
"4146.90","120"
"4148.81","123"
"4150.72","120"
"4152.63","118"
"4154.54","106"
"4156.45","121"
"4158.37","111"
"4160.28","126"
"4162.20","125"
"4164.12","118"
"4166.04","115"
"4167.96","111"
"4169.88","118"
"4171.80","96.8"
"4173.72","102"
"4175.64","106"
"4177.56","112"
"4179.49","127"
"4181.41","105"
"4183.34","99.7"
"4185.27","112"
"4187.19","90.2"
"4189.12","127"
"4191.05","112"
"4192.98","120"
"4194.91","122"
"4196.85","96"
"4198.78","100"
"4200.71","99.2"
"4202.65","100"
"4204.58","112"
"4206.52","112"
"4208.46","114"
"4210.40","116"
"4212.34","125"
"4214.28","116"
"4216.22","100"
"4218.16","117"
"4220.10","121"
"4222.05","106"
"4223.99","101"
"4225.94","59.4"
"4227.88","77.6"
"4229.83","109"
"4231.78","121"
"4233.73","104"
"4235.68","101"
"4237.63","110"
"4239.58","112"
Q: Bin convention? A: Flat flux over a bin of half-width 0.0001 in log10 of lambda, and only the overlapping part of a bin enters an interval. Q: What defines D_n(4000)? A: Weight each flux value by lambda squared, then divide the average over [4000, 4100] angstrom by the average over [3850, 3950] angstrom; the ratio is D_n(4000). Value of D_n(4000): 1.81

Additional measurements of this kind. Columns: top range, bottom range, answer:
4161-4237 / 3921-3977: 2.31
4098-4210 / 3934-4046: 1.41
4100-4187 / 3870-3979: 2.01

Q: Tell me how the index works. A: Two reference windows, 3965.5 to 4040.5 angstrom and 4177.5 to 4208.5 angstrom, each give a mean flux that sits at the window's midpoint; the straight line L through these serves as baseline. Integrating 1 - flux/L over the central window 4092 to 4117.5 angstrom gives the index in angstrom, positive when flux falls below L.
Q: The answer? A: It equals -2.1 angstrom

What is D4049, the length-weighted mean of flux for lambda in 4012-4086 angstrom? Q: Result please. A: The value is 104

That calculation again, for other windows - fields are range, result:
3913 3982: 58.6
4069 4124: 111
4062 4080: 95.3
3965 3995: 76.1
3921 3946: 43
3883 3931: 69.2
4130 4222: 112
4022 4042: 107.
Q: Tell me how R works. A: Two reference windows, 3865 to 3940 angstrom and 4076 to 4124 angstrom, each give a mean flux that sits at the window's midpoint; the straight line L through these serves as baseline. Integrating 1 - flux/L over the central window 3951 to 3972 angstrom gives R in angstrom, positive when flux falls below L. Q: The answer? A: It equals 5.93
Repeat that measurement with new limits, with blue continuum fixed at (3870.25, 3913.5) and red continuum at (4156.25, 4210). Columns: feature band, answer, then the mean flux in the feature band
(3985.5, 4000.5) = -3.2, 102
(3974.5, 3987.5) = -1.4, 91.4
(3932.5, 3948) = 6.6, 44.5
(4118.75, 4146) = -1.9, 111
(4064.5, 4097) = -4.1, 109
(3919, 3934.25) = 6.2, 44.6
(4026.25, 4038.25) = -1.9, 104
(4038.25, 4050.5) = -1.2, 101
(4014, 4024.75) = -2.5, 109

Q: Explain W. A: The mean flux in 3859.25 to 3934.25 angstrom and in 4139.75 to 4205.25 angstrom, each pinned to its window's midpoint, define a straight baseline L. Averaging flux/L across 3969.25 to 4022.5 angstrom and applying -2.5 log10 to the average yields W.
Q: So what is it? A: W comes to -0.17 mag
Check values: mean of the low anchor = 65.6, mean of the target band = 95.9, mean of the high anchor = 111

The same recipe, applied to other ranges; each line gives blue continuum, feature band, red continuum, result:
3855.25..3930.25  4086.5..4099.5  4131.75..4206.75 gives -0.21 mag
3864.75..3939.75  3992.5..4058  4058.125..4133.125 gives -0.15 mag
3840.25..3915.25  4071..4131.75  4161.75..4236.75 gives -0.16 mag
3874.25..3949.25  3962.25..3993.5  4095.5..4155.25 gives 0.09 mag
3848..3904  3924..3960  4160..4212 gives 0.37 mag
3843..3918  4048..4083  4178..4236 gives -0.13 mag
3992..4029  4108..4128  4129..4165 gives -0.06 mag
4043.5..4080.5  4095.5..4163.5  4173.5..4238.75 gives -0.10 mag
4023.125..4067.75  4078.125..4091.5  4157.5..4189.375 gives -0.11 mag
